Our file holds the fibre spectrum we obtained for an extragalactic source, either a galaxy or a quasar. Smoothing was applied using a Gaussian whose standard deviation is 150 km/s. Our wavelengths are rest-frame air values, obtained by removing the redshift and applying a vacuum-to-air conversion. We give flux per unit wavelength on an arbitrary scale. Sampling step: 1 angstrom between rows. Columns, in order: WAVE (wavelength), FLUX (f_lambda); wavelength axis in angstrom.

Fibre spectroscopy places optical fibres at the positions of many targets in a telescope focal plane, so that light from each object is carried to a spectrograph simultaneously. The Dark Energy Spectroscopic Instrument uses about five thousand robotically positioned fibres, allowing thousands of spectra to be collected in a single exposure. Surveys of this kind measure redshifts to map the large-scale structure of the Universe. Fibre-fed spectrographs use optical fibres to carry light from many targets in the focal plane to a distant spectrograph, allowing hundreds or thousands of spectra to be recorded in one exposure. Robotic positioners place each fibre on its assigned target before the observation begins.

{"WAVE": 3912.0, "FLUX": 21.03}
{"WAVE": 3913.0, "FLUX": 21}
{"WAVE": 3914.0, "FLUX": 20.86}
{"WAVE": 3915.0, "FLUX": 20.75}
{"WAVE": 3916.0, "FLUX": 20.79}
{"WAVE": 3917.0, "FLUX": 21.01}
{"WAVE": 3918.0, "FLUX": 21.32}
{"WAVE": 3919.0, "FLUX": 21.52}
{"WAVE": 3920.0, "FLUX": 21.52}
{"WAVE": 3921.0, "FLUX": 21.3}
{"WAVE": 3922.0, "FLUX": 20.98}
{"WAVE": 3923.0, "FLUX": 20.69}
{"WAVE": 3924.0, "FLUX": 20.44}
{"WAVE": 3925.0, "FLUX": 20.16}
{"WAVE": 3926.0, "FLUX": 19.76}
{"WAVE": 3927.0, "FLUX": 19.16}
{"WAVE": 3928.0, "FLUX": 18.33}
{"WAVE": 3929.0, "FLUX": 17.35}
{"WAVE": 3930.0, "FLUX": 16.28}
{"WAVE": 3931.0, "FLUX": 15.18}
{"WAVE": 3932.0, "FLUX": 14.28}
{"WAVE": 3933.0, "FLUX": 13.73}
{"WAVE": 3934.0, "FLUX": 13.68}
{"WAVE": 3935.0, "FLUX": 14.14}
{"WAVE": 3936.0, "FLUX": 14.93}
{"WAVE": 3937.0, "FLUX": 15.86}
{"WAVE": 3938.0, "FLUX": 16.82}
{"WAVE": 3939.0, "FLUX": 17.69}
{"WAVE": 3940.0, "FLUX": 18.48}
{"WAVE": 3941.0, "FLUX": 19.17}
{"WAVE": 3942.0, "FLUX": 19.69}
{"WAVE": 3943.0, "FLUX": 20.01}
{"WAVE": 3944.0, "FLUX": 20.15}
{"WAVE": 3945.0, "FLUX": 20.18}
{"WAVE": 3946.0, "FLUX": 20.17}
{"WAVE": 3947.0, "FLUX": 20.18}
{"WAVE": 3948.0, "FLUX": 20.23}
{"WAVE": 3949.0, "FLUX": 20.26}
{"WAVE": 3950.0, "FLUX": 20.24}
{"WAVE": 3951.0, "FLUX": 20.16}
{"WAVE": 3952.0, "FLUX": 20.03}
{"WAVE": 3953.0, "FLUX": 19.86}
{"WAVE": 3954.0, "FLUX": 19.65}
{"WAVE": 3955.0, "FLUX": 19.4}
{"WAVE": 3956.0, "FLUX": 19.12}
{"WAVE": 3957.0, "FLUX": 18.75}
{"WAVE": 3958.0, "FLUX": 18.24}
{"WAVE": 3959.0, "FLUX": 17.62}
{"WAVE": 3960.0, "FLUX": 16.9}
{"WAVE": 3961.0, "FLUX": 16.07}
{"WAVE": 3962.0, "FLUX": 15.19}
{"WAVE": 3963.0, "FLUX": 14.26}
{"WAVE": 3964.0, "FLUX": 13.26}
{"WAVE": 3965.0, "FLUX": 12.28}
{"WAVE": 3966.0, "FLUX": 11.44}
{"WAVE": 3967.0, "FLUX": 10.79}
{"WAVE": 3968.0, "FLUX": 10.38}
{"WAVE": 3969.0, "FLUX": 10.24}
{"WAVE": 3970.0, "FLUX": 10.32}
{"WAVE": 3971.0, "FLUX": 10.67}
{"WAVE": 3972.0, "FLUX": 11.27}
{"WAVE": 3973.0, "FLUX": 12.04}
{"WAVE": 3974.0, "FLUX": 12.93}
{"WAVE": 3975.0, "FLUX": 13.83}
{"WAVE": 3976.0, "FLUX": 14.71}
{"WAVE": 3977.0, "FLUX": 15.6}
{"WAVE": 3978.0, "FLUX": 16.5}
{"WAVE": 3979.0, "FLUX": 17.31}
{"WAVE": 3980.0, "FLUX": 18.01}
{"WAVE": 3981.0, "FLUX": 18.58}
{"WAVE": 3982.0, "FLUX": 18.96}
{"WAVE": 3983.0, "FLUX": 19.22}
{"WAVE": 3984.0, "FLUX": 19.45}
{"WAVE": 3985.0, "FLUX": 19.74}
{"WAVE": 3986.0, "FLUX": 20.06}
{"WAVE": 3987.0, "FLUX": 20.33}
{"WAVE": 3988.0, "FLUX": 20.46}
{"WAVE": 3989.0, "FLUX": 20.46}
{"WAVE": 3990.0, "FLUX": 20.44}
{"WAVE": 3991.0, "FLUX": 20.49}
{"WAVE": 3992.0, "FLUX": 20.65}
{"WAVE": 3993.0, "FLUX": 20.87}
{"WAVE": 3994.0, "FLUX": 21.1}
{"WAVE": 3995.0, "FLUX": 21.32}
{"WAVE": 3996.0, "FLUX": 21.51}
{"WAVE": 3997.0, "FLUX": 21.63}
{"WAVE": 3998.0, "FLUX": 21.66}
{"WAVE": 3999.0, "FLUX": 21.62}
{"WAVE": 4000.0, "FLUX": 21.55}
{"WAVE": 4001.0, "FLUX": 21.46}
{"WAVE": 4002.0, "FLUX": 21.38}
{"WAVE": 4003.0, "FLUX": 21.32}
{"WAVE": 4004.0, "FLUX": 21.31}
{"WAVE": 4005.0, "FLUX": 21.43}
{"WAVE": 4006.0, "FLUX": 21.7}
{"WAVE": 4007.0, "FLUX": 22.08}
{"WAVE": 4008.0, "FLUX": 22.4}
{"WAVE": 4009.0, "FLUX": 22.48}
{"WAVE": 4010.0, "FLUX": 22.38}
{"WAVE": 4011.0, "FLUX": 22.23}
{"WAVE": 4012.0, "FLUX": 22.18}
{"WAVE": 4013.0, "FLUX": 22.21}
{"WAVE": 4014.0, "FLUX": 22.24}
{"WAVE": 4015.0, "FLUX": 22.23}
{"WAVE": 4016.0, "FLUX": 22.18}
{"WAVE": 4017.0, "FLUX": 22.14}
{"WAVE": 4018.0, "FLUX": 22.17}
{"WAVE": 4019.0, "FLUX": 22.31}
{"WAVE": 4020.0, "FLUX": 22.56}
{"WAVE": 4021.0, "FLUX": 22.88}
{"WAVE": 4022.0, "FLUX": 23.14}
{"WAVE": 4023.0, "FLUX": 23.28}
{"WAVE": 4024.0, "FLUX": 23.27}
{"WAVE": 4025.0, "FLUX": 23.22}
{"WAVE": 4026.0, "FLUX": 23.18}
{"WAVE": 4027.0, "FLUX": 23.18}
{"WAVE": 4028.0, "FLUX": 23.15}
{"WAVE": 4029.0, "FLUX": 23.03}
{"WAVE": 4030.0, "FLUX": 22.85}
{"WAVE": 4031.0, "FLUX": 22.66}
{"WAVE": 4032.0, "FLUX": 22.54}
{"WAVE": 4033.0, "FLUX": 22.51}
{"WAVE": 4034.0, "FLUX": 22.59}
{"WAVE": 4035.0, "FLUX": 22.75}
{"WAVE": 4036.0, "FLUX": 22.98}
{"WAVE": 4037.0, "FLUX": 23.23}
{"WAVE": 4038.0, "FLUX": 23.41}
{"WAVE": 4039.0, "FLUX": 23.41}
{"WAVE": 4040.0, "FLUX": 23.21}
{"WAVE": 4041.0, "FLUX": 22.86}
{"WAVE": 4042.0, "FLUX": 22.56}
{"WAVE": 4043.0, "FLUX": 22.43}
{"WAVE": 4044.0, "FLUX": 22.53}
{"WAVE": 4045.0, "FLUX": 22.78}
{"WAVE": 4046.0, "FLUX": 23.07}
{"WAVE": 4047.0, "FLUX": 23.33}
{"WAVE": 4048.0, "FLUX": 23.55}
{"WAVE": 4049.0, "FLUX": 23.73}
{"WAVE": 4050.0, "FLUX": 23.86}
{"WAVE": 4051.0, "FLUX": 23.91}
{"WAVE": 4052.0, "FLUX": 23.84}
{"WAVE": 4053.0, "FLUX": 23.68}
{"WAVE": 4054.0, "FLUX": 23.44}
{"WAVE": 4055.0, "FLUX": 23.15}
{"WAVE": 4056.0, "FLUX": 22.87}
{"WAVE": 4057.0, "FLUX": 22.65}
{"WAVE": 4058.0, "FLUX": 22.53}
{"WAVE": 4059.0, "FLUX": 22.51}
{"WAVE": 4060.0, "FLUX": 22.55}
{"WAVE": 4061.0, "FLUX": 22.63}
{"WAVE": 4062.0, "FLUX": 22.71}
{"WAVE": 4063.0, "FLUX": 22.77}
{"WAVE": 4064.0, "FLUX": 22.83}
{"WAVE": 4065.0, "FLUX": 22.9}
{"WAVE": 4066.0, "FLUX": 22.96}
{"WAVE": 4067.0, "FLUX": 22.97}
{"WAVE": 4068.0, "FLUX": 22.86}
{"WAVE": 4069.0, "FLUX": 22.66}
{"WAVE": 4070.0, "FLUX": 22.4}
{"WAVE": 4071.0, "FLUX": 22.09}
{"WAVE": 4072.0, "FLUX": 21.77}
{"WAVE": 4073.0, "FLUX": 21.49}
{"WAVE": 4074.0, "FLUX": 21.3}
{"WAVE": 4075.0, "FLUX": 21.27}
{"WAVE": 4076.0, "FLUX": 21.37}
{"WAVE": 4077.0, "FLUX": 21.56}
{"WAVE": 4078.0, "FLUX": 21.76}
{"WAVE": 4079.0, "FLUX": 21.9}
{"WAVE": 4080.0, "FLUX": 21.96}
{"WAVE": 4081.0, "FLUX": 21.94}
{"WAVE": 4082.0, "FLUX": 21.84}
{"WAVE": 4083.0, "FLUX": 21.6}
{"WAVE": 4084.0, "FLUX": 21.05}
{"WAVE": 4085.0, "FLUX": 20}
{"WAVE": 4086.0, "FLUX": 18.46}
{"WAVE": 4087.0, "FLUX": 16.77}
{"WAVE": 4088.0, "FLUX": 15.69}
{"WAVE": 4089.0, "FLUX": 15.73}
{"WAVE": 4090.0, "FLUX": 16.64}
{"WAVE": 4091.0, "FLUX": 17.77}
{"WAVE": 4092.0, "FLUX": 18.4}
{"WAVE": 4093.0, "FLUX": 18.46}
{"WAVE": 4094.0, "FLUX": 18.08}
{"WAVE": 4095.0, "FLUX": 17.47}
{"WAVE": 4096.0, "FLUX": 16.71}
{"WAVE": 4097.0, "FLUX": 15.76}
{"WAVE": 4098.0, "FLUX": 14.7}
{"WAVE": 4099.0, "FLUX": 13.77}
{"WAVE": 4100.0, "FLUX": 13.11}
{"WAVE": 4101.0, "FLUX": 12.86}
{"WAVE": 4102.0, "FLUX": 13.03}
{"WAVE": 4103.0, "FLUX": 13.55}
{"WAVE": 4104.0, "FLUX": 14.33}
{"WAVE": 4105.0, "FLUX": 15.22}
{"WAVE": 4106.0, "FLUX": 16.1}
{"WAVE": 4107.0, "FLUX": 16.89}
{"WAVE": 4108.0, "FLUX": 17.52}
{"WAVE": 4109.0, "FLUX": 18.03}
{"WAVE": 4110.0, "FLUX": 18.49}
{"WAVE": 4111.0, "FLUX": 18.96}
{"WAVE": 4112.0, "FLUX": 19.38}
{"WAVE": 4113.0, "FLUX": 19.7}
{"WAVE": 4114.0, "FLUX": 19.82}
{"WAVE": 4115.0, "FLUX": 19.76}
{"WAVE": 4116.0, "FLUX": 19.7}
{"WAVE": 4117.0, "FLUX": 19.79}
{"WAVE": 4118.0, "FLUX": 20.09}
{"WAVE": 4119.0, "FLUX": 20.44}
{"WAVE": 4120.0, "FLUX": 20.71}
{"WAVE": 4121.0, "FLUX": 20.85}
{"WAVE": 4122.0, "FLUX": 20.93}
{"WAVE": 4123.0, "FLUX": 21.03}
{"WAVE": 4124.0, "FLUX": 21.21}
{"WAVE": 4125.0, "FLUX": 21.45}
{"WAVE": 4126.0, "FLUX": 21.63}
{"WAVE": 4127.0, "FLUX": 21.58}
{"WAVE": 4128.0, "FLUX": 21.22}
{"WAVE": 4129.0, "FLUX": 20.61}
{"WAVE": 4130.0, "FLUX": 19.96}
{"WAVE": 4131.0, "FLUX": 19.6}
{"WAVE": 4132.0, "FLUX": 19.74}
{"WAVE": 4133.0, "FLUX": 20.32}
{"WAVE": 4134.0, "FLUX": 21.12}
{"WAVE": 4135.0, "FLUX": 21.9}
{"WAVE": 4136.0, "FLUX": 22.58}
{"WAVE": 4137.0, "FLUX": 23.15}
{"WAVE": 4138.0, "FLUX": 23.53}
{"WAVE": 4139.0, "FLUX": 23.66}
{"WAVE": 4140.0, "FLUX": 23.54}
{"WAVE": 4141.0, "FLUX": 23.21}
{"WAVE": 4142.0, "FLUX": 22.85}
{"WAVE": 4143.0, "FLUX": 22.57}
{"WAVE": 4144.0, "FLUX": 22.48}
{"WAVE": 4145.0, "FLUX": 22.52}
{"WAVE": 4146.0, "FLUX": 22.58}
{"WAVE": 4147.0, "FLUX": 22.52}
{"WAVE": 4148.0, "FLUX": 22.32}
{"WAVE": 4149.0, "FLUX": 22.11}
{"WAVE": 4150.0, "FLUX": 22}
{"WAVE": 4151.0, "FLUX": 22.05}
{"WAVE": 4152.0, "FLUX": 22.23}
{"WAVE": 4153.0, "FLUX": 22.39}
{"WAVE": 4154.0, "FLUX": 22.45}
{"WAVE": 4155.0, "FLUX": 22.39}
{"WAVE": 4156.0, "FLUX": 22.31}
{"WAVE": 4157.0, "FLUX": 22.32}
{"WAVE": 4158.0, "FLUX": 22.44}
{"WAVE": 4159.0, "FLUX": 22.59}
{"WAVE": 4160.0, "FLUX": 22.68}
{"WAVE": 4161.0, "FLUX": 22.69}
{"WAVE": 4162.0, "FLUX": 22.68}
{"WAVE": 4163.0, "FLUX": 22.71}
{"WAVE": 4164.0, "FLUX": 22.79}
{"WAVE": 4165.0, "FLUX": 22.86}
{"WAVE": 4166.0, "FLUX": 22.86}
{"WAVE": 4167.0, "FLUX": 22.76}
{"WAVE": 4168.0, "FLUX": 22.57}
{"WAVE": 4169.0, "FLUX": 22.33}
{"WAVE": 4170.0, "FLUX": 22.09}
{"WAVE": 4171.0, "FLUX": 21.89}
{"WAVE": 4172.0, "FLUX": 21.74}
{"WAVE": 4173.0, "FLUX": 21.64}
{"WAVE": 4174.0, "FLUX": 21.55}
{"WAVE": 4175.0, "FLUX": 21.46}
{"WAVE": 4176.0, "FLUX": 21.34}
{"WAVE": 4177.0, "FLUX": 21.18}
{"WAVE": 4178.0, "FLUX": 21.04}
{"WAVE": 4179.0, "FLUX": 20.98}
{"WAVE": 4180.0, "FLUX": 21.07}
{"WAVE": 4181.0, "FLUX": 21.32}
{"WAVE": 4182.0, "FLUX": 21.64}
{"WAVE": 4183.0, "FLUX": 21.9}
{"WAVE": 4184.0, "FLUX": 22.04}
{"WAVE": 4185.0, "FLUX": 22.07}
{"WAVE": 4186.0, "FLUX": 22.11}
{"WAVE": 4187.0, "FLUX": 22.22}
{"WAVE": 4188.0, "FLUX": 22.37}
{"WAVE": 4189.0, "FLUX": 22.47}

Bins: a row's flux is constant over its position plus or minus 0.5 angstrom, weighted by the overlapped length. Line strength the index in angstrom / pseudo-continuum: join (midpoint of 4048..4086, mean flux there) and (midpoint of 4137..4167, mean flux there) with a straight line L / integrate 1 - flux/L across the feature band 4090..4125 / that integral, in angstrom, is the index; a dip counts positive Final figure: 7.4 angstrom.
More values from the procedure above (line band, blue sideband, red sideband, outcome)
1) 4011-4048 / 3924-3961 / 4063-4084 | -3.59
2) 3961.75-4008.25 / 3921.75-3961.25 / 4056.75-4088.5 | 4.19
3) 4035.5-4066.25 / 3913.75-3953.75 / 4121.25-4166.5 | -3.53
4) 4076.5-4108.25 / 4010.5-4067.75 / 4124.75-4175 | 7.07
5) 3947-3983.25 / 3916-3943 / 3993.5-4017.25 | 7.10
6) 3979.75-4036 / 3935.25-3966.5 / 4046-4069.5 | -2.72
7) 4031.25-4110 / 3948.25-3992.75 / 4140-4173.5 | -3.37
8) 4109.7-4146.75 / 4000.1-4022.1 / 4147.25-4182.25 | 1.55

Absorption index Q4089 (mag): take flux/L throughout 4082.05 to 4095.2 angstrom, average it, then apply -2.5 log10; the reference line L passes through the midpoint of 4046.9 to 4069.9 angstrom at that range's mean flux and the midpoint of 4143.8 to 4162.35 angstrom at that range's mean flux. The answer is 0.24 mag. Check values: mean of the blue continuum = 23.1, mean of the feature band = 18.3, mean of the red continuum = 22.4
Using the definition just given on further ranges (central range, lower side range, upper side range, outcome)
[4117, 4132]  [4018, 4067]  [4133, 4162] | 0.09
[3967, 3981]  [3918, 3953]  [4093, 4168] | 0.37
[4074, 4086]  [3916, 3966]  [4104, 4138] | -0.09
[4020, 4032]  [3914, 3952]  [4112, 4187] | -0.15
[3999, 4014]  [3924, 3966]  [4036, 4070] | -0.06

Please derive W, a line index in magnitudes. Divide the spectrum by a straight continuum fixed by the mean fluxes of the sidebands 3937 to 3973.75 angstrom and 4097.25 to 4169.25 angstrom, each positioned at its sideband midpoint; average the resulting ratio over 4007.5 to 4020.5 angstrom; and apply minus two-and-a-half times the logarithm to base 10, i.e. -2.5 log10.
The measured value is -0.24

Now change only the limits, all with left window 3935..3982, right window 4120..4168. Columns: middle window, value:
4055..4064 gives -0.16 mag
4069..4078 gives -0.09 mag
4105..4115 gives 0.16 mag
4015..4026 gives -0.23 mag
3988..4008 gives -0.20 mag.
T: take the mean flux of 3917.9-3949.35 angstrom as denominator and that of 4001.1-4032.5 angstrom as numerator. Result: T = 1.21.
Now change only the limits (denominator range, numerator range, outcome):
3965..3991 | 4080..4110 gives 1.08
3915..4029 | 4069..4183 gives 1.07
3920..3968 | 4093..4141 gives 1.08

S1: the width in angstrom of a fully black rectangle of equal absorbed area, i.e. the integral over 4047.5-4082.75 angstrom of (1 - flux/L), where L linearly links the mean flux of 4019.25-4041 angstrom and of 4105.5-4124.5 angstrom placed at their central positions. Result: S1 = -1.70 angstrom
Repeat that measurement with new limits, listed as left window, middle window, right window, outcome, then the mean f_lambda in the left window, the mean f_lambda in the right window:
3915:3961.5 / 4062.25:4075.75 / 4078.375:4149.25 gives -2.1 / 18.7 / 19.5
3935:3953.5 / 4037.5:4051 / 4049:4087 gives -1.0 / 19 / 22.2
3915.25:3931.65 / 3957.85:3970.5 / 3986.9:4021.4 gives 4.4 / 19.7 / 21.7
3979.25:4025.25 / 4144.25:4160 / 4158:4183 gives -0.3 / 21.4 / 22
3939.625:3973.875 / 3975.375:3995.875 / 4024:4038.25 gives -0.1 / 16.6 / 23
